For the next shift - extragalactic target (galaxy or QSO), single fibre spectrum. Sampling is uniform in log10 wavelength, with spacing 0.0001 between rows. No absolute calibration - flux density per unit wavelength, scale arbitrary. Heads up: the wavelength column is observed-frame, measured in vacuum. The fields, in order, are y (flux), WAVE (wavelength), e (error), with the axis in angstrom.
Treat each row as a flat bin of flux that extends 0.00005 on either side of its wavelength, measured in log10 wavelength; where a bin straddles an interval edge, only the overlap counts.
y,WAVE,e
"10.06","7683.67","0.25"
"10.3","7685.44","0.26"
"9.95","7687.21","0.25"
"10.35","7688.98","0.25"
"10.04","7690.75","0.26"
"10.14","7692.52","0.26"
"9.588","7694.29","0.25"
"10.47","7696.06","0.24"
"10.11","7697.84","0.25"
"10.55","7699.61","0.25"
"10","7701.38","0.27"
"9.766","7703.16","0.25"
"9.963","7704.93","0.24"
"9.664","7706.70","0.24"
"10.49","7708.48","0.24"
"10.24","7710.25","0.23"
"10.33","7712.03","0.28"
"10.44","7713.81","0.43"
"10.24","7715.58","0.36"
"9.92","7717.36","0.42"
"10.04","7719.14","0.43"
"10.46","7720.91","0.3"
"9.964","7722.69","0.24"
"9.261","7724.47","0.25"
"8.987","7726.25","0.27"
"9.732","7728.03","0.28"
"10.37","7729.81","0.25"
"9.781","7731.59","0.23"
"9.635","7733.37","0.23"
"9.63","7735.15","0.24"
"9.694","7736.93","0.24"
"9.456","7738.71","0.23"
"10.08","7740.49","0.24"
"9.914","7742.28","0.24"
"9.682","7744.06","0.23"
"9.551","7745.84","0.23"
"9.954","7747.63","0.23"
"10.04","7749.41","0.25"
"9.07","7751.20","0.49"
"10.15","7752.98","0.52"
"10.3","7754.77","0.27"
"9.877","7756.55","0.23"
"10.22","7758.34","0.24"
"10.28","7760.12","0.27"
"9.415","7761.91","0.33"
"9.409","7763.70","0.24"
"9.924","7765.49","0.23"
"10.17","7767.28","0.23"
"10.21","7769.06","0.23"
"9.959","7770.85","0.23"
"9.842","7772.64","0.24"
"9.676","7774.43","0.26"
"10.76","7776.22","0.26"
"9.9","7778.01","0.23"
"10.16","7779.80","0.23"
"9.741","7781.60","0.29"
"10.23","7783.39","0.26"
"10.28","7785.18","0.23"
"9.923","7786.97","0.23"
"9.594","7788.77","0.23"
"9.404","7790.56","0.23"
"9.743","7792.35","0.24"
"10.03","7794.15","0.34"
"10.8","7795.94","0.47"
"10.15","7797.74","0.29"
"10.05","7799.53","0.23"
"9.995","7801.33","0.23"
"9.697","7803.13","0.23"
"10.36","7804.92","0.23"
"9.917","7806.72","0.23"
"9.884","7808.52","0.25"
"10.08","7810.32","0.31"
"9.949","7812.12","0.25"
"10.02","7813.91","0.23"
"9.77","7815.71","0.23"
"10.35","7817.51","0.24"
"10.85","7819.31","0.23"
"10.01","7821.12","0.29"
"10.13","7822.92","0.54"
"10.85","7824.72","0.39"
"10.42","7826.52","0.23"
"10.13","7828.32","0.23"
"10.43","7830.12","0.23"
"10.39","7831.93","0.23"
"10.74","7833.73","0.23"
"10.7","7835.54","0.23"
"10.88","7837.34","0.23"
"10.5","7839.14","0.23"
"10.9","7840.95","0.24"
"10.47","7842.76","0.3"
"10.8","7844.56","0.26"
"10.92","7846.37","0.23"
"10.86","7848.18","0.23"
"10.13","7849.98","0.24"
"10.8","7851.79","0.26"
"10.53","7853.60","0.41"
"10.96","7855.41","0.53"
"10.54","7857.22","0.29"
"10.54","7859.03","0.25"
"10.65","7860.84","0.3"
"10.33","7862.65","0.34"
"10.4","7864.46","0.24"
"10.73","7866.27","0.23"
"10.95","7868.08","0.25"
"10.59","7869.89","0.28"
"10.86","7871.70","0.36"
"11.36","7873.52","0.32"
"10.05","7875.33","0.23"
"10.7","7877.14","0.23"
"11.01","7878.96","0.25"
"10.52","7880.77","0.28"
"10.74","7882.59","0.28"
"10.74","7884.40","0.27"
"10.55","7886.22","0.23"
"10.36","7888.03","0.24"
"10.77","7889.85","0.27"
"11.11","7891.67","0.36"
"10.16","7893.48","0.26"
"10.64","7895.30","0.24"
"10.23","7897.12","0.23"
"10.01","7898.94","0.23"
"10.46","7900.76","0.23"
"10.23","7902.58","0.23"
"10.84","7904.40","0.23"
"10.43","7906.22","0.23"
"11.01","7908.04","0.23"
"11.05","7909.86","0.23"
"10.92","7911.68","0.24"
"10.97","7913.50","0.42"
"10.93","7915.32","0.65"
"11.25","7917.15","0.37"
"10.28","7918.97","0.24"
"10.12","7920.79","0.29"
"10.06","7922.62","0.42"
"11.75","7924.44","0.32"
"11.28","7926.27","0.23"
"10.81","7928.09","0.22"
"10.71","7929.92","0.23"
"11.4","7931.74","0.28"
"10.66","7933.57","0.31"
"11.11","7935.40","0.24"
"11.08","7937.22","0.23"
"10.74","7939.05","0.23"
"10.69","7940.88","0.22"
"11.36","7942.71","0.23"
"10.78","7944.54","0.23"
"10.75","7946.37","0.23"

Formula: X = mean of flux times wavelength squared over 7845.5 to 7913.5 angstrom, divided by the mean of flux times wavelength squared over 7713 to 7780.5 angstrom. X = 1.1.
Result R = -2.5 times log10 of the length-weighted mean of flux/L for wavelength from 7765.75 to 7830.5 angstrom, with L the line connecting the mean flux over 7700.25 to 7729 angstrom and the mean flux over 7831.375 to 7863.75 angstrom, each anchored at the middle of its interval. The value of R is 0.03 mag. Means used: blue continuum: 9.97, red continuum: 10.6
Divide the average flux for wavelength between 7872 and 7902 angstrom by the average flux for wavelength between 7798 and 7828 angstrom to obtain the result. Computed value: 1.04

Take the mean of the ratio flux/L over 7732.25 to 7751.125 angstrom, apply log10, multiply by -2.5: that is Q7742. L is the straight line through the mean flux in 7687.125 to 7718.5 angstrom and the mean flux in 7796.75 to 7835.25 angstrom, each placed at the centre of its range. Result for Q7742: 0.046 mag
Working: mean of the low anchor 10.1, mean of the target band 9.73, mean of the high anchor 10.2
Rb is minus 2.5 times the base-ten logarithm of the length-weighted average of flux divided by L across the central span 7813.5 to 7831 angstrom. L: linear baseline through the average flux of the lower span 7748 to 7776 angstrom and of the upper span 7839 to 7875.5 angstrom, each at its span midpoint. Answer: 0.01 mag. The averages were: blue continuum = 9.93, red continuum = 10.7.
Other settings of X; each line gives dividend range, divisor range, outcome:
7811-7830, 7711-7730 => 1.06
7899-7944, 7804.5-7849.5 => 1.06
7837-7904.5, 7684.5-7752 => 1.11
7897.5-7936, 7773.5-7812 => 1.11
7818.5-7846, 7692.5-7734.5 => 1.09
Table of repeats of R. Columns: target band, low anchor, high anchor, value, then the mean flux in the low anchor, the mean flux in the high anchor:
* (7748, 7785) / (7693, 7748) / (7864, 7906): 0.02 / 9.93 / 10.6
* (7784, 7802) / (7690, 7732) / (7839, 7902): 0.04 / 10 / 10.6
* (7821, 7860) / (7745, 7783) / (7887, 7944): -0.02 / 9.94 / 10.8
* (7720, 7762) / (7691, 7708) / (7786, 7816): 0.02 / 10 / 9.97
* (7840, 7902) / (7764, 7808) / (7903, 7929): -0.01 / 10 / 10.8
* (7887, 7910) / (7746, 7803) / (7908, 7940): 0.02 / 9.97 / 10.9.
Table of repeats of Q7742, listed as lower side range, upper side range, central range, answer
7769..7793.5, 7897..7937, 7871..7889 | -0.01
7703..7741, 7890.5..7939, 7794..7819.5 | 0.02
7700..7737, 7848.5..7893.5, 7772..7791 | 0.03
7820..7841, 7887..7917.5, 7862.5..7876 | -0.01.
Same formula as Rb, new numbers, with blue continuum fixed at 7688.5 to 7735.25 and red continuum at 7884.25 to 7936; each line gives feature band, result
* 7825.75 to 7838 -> -0.01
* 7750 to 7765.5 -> 0.04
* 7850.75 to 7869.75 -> -0.01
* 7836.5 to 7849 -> -0.03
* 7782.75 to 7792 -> 0.04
